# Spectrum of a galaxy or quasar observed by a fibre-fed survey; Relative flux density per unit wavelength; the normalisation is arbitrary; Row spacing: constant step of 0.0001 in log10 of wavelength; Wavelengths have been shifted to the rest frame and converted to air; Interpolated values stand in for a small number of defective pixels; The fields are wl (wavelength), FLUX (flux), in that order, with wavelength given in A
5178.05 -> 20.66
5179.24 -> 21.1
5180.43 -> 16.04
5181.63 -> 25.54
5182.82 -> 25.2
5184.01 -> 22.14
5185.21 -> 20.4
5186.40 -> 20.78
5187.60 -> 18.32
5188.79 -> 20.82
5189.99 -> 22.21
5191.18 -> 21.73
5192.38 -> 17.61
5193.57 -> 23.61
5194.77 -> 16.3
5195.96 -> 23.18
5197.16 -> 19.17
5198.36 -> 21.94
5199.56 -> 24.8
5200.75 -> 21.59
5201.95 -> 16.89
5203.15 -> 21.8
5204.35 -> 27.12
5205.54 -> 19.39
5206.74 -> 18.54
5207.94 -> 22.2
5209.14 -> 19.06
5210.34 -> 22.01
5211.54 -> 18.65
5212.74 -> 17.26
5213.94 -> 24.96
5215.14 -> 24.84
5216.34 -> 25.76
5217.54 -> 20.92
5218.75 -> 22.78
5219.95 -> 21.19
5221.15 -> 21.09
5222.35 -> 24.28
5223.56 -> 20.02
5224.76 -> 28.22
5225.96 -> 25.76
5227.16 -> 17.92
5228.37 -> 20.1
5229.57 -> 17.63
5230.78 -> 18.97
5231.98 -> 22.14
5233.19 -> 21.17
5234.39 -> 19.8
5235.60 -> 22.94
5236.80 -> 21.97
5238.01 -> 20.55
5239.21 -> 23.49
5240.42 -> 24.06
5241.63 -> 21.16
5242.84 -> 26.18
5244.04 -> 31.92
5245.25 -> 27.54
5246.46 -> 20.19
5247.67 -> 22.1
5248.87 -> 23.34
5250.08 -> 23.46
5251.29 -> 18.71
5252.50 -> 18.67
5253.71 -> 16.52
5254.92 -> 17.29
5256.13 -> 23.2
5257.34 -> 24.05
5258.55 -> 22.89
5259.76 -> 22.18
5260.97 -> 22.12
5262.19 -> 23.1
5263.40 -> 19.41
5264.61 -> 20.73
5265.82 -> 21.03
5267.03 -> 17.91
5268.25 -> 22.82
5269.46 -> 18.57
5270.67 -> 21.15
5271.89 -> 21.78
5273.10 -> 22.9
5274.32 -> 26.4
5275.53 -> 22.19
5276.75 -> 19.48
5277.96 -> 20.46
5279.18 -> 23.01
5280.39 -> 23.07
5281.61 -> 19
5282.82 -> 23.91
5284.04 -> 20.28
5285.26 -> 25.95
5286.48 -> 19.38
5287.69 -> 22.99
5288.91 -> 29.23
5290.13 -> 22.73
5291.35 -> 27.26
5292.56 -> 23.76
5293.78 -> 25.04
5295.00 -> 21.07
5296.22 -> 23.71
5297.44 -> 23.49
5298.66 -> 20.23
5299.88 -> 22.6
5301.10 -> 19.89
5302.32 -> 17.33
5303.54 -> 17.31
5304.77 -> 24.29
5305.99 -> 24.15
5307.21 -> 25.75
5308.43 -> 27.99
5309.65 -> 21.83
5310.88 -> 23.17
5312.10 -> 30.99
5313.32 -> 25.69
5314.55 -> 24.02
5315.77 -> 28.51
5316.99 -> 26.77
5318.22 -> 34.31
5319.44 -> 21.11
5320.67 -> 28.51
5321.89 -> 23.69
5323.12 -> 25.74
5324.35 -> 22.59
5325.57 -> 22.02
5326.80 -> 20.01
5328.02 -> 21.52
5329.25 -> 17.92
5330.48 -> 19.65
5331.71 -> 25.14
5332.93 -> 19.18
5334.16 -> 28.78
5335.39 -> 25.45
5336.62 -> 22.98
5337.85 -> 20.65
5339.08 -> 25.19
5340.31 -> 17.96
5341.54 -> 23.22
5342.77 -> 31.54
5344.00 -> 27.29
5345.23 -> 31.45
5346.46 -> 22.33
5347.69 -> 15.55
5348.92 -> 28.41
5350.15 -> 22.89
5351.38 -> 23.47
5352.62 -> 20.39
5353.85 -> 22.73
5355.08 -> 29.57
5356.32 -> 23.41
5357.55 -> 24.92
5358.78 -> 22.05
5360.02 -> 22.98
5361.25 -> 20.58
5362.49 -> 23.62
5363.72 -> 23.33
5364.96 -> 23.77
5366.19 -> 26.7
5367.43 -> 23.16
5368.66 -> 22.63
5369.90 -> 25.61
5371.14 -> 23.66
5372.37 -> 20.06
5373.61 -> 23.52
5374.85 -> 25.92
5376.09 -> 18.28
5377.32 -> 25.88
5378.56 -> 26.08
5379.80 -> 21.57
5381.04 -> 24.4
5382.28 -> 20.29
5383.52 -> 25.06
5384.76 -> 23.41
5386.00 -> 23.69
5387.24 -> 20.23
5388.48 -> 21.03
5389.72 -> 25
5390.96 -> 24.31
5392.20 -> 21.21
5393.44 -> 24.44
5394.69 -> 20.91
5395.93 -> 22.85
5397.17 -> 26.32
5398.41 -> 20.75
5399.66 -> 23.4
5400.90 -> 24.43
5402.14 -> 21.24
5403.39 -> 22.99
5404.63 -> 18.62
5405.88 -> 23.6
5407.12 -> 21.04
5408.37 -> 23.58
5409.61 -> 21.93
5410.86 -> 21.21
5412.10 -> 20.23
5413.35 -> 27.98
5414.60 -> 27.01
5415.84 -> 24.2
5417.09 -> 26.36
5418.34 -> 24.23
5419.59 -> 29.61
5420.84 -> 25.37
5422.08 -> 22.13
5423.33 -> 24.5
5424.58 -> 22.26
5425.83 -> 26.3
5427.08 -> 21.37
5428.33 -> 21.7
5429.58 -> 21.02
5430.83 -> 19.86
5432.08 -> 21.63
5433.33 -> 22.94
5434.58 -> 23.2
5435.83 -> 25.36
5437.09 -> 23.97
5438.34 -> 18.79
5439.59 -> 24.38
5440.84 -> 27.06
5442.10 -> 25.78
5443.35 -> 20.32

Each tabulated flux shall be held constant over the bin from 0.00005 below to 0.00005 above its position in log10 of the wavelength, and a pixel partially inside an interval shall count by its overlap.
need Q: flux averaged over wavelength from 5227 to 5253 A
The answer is 22.1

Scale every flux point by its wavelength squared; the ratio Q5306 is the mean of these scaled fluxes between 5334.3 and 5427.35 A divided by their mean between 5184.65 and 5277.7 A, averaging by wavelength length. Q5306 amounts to 1.2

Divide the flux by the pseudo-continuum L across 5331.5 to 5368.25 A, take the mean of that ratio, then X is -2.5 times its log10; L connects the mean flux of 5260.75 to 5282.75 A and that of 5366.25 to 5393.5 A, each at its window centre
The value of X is -0.06 mag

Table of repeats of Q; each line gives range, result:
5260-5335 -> 23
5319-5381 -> 23.5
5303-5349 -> 24.2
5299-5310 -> 22.3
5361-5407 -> 23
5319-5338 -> 22.9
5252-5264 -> 21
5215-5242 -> 22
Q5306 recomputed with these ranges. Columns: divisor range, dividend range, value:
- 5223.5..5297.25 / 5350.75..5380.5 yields 1.10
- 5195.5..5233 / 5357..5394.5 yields 1.14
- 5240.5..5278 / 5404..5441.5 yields 1.13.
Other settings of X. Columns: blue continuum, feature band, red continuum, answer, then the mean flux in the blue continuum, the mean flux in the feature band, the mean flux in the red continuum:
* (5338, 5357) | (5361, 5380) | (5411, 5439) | 0.03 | 24.3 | 23.5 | 23.6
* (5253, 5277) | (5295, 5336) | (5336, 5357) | -0.03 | 21.3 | 23.7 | 24.1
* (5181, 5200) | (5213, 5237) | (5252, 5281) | -0.03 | 21.4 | 22.1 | 21.3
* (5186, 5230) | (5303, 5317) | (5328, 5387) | -0.10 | 21.4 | 25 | 23.5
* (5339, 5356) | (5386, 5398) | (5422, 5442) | 0.03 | 24.4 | 22.9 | 23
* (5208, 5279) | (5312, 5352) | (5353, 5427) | -0.07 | 21.9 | 24.3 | 23.5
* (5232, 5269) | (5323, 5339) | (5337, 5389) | 0.03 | 22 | 22.4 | 23.5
